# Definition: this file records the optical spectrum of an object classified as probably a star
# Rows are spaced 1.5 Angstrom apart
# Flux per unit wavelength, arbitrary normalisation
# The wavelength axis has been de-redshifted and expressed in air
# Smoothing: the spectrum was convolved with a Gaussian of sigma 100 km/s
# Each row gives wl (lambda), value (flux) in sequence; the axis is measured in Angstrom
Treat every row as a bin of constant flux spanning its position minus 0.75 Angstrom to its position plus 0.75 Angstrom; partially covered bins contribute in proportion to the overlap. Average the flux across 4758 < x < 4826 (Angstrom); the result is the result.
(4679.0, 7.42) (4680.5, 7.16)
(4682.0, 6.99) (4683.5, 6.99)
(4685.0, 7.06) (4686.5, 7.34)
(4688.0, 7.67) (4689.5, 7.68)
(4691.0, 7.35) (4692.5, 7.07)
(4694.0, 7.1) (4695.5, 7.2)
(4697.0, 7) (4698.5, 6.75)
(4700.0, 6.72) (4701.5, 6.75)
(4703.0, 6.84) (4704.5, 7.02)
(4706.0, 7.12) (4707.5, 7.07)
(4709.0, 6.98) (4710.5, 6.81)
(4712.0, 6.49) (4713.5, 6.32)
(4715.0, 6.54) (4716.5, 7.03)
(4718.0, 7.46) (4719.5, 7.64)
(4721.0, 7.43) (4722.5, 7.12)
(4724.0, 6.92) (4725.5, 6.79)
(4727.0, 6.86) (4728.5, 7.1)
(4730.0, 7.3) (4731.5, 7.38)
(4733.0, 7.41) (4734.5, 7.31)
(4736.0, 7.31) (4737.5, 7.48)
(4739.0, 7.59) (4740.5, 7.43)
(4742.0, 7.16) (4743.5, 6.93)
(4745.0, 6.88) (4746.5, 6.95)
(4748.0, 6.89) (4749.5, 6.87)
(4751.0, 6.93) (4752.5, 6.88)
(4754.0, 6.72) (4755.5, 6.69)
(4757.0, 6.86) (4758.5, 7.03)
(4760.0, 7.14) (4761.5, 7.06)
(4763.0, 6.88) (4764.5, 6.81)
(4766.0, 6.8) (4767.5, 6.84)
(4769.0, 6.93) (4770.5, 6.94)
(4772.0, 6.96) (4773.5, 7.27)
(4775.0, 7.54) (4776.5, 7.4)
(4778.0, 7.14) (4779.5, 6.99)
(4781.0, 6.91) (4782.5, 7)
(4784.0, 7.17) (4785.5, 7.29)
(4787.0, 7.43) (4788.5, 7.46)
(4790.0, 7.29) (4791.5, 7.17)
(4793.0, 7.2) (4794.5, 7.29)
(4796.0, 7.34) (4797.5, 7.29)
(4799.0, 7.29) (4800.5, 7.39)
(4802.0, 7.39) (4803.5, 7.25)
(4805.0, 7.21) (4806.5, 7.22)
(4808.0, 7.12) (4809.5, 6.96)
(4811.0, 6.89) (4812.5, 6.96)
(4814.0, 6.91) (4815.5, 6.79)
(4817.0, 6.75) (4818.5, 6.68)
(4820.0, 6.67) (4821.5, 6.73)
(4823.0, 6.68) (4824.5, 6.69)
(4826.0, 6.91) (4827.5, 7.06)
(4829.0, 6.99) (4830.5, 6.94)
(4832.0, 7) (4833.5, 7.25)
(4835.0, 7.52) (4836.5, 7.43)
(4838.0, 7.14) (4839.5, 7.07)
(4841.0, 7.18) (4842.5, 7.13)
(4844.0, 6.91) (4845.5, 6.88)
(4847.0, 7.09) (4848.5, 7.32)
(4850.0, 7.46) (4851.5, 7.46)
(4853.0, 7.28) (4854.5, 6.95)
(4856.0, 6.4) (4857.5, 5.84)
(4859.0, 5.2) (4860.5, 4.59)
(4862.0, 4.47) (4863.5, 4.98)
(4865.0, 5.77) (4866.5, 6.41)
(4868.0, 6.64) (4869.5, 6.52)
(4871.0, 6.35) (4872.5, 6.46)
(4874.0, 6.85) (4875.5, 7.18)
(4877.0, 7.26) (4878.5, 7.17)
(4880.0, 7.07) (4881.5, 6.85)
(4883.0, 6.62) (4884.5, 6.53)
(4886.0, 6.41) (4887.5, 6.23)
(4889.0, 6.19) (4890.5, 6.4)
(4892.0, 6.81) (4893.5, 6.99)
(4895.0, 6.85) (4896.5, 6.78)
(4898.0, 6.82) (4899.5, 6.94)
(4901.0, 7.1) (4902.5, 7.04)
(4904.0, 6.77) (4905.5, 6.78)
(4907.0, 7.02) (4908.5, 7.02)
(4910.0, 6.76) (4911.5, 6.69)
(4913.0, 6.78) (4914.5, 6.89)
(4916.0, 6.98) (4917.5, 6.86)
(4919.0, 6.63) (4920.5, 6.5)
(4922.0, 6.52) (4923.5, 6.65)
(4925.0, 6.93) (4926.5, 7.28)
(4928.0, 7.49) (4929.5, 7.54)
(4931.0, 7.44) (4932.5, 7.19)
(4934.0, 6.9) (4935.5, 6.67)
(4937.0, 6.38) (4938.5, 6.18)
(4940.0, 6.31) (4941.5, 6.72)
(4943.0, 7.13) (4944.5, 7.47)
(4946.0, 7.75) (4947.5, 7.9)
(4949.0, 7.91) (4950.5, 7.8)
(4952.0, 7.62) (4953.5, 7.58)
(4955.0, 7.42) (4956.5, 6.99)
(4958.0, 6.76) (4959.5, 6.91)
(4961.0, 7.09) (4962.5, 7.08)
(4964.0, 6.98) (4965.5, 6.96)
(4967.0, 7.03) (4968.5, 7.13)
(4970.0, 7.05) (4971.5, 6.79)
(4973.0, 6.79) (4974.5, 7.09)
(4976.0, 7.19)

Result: 7.07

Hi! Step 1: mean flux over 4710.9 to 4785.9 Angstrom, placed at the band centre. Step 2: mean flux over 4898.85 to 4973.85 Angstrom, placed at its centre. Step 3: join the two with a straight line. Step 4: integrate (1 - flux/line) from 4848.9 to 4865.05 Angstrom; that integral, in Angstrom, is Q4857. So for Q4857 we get 2.2 Angstrom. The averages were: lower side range 7.05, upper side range 7.02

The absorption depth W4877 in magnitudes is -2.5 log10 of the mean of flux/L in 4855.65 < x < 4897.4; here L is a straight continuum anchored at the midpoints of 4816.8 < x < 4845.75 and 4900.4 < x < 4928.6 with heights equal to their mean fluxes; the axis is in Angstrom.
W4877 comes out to 0.09 mag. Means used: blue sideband 6.99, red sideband 6.87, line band 6.35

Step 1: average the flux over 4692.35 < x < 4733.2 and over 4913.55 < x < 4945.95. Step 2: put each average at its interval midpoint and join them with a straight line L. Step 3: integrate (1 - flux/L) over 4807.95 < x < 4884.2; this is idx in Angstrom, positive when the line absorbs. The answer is 2.4 Angstrom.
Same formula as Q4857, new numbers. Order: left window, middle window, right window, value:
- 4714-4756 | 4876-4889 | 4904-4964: 0.6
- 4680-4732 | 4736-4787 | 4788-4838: 0.1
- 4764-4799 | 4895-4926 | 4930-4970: 1.3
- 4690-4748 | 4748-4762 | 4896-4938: 0.3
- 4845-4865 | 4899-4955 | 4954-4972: -2.1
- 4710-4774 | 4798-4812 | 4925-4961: -0.2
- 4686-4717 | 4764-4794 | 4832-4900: -1.3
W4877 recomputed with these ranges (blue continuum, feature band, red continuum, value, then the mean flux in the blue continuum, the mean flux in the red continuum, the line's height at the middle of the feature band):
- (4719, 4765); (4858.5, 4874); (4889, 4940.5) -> 0.19 mag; 7.09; 6.84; 6.91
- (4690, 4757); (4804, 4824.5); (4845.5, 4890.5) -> -0.03 mag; 7.04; 6.47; 6.68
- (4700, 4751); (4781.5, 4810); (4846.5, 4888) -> -0.07 mag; 7.06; 6.47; 6.77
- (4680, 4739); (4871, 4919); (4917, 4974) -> 0.04 mag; 7.1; 7.06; 7.07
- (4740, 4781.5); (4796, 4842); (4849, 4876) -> -0.08 mag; 6.99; 6.27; 6.58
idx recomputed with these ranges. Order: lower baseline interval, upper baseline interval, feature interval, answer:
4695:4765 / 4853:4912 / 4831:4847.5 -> -1.2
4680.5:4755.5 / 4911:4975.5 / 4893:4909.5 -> 0.3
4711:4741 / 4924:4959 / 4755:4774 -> 0.6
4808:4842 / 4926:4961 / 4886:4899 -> 0.9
